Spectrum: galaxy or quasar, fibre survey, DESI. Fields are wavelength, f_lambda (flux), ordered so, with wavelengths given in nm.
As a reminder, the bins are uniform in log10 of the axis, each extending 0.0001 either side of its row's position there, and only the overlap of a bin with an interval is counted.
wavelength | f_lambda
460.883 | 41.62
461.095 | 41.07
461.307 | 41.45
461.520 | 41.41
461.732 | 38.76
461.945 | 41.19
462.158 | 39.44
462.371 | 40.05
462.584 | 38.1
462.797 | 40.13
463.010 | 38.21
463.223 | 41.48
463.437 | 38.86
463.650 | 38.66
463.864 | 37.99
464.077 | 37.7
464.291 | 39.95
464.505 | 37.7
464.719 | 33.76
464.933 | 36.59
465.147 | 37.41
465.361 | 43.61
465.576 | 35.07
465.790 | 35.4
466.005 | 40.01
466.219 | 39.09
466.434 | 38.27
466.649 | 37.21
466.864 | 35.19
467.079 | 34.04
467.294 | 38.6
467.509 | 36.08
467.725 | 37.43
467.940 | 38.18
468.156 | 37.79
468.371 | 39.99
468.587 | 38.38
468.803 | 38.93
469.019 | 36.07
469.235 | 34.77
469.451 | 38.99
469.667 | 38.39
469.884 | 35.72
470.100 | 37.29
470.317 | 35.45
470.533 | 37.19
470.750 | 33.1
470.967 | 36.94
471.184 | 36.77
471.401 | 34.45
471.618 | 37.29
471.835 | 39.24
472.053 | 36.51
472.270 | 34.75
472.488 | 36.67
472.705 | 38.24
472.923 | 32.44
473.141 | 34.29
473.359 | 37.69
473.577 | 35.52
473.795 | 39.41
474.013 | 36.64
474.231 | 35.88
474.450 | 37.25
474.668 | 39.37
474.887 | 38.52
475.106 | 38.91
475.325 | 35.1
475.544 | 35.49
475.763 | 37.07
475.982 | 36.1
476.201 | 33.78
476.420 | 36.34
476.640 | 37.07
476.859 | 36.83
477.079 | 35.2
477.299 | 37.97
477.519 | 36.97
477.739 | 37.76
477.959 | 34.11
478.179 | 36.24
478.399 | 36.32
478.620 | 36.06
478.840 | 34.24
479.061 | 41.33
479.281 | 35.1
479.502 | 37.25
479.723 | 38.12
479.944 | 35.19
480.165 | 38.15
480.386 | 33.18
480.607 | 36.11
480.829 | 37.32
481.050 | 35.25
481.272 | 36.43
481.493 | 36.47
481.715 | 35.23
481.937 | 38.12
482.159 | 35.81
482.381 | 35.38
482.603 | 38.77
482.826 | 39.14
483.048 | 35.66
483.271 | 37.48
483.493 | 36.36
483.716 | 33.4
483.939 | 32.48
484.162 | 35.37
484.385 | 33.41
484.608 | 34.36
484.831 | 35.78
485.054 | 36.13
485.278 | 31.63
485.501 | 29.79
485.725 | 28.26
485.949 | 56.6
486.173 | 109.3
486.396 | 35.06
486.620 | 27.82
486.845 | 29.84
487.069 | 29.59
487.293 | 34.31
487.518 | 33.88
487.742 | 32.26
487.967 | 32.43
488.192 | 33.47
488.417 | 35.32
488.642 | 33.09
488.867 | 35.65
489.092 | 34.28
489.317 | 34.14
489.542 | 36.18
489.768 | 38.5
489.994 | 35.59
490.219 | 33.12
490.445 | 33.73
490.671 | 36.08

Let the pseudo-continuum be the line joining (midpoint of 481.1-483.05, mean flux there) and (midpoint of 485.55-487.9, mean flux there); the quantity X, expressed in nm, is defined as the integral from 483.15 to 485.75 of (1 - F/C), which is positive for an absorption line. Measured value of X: 0.34 nm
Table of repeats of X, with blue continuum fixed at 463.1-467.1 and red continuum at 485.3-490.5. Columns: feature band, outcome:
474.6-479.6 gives 0.133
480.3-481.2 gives 0.048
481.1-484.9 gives 0.169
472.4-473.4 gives 0.053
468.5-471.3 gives 0.076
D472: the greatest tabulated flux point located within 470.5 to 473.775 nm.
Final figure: 39.24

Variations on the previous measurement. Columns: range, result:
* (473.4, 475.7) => 39.41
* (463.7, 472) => 43.61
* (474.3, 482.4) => 41.33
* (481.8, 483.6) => 39.14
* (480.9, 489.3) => 109.3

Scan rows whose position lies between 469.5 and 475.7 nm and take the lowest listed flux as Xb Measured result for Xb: 32.44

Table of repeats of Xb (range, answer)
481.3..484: 32.48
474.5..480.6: 33.18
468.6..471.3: 33.1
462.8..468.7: 33.76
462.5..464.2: 37.7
